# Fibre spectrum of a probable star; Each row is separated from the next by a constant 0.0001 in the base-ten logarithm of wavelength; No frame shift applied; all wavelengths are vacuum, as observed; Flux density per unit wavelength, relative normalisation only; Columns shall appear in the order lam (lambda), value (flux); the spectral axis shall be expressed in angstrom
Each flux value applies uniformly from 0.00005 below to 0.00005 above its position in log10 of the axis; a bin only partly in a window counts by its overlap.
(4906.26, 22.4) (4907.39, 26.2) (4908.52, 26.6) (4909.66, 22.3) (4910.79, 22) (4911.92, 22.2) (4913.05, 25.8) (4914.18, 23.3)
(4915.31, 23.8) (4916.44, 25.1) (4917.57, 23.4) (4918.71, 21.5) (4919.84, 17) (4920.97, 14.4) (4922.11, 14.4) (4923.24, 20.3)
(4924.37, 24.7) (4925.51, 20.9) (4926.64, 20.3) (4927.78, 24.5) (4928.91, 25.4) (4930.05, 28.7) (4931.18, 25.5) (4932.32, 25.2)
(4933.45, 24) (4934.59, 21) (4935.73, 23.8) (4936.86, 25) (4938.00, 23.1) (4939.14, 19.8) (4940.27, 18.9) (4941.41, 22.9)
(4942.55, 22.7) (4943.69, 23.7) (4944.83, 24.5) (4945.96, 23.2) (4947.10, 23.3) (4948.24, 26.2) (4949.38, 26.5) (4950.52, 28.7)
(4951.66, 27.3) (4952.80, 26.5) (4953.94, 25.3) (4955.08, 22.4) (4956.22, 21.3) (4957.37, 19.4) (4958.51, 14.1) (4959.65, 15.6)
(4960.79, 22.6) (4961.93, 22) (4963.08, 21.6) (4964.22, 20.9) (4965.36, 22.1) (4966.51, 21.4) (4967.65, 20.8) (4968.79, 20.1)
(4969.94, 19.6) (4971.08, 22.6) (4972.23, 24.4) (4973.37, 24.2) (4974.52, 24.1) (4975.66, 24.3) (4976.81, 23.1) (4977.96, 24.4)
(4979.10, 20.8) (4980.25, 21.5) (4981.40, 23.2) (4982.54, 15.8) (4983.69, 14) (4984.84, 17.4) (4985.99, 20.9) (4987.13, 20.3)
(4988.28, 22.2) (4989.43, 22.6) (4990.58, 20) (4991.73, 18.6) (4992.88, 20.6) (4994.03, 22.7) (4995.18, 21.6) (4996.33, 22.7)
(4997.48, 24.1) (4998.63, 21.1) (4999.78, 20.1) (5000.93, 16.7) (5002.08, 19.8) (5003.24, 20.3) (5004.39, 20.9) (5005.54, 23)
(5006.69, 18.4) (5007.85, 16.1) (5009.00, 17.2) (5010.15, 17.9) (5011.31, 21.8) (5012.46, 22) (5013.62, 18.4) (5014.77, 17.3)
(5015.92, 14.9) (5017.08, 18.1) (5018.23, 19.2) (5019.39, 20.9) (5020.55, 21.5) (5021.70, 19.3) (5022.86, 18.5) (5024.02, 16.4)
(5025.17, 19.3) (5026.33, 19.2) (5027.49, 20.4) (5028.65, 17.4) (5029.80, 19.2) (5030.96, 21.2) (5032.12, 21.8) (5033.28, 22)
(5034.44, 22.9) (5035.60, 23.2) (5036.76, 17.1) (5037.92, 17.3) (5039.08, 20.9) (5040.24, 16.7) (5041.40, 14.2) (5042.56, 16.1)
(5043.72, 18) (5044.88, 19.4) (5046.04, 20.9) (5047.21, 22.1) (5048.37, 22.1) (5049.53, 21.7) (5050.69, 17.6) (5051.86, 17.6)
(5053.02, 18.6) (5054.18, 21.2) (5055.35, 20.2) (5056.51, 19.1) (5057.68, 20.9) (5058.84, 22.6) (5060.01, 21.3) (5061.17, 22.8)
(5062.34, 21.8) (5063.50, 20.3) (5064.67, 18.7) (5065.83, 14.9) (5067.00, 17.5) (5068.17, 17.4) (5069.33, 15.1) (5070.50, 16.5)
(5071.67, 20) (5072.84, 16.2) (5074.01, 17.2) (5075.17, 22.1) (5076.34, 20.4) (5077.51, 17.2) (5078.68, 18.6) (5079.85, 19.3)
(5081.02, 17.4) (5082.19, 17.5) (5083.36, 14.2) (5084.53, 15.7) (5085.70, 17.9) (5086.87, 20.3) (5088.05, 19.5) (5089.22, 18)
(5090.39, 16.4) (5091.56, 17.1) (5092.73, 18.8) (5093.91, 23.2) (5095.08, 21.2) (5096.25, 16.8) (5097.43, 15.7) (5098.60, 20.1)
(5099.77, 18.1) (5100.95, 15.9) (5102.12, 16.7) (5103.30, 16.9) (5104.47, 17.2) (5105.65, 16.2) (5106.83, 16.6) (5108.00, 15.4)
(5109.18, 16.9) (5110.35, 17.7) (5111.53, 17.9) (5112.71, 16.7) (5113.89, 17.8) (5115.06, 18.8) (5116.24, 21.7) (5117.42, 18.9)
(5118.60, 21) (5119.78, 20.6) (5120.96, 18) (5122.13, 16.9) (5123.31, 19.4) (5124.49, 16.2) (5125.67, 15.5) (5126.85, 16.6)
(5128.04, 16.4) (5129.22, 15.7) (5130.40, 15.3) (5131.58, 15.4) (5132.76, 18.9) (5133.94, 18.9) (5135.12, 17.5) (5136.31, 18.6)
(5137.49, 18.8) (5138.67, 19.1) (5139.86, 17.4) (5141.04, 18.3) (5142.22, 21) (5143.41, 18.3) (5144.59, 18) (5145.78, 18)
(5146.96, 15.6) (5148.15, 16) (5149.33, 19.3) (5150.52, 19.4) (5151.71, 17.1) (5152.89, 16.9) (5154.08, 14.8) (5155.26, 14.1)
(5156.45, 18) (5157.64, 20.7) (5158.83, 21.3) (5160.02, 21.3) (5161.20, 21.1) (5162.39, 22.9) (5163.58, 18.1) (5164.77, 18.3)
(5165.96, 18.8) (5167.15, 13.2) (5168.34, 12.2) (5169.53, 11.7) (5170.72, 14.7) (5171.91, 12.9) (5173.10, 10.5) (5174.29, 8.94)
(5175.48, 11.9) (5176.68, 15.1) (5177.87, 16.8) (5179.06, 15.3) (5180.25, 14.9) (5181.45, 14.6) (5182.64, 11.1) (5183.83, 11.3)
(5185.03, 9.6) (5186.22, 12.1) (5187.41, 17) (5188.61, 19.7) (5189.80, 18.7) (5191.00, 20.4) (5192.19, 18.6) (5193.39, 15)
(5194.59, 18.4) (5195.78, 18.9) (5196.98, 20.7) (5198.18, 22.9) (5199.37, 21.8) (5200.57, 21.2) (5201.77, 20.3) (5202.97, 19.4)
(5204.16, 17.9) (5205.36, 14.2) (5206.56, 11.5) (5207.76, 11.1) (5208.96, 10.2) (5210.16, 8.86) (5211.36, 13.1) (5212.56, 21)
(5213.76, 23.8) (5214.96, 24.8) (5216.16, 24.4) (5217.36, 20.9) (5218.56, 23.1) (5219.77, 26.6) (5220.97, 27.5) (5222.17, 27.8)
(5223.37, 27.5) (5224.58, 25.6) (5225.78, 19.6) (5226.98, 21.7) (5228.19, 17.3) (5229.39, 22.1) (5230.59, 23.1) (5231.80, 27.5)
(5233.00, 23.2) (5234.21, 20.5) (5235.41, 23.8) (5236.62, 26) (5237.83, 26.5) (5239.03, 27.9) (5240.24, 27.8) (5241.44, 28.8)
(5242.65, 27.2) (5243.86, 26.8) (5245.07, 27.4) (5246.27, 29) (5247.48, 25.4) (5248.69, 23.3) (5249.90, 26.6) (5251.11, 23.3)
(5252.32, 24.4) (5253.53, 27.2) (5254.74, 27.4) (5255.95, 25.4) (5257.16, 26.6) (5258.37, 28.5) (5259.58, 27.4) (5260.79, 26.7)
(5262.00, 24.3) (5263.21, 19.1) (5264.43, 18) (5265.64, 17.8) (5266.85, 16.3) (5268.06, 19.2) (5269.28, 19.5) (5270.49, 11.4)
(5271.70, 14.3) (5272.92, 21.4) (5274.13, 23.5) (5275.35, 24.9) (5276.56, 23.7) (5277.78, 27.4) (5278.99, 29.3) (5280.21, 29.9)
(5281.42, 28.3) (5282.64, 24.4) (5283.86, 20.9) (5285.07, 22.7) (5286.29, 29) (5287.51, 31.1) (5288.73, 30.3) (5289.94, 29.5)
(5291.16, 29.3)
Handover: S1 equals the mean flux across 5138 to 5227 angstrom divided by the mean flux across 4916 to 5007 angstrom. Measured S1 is 0.8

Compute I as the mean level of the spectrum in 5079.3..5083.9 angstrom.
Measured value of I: 17.1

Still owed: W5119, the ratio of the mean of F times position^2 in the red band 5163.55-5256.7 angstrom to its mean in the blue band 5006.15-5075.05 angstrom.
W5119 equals 1.12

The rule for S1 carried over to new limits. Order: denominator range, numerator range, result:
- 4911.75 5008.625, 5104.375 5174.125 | 0.80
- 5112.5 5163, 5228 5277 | 1.30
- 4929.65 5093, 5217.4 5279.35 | 1.18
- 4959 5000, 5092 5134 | 0.84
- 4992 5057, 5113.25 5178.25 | 0.88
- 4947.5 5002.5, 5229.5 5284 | 1.12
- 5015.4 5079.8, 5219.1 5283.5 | 1.26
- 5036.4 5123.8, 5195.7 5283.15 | 1.23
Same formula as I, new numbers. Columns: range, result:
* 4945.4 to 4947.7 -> 23.3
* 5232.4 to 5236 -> 22.5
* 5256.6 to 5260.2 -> 27.5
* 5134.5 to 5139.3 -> 18.5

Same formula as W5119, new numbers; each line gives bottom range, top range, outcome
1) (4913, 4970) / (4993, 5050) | 0.91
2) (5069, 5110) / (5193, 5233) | 1.20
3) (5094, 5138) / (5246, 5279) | 1.38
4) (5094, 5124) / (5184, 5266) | 1.27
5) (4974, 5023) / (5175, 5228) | 0.98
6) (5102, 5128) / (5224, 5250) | 1.47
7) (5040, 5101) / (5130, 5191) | 0.91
